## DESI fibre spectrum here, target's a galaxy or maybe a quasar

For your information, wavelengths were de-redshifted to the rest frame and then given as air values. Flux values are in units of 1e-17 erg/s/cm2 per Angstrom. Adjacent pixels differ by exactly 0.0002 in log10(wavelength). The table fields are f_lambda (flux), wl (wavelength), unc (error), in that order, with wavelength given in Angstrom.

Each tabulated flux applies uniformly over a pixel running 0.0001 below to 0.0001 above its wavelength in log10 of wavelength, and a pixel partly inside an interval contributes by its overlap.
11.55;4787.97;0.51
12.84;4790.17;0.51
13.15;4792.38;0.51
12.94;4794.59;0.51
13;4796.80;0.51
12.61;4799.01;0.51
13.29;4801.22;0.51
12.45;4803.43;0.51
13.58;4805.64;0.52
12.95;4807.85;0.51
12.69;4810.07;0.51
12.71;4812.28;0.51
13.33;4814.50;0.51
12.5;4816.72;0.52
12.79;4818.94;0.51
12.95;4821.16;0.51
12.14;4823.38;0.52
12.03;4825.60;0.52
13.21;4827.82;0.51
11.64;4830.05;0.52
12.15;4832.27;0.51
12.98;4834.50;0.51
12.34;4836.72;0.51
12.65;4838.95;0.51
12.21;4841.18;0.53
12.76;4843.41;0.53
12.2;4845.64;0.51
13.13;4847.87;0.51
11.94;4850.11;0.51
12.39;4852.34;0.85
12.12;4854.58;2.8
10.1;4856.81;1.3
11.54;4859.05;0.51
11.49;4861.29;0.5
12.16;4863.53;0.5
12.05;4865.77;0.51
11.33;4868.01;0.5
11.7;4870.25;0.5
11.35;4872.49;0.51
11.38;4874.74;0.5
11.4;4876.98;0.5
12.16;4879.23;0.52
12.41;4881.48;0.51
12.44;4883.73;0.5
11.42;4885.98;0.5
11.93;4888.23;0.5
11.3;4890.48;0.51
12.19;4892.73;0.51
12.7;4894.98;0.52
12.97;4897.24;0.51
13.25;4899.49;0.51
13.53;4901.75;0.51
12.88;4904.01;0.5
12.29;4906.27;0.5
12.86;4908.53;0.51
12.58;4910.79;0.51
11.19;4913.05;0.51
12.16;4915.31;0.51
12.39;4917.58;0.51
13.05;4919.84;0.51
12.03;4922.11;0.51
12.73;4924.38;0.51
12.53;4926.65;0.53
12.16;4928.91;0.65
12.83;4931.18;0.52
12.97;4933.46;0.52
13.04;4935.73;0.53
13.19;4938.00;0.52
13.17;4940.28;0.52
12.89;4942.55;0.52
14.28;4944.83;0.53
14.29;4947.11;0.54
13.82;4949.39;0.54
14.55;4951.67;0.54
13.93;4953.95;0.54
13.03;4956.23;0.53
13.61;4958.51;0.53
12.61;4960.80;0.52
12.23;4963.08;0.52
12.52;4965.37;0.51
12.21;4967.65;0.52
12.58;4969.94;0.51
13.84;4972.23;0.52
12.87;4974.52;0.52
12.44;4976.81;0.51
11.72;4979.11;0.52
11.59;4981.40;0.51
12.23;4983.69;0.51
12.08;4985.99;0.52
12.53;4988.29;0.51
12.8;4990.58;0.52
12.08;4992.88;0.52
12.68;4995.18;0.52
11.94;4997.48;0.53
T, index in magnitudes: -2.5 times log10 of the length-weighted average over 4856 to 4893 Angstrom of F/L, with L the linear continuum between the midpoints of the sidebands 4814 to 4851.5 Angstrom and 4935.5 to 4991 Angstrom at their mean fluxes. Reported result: 0.09 mag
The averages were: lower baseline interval 12.5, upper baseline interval 13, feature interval 11.7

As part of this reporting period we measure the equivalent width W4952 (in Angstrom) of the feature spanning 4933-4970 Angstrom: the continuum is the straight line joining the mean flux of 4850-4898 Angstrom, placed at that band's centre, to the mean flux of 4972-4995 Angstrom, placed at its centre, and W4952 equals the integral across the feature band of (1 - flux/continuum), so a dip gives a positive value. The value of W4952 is -3.2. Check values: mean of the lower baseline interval 11.8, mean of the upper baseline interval 12.4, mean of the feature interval 13.3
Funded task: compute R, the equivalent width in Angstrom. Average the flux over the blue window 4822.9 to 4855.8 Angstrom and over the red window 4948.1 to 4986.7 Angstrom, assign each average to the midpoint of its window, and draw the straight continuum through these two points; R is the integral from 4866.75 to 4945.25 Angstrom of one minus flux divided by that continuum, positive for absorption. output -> 1.4 Angstrom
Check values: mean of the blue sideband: 12.4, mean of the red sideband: 12.8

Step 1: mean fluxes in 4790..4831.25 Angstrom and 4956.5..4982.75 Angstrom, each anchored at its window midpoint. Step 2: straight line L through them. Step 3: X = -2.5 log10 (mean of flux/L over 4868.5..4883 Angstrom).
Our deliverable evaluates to 0.085 mag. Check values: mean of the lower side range 12.8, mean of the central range 11.7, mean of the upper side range 12.6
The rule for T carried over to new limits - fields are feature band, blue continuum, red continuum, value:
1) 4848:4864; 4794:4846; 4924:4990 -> 0.088 mag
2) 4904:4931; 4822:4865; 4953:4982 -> 0.008 mag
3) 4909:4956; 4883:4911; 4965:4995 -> -0.045 mag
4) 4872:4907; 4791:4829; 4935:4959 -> 0.090 mag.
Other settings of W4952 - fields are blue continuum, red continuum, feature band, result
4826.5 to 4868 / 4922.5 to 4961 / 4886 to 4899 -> 0.5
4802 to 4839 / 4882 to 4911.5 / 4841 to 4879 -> 2.2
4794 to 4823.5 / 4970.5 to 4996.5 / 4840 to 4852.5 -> 0.3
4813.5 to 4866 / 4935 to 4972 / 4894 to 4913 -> 0.1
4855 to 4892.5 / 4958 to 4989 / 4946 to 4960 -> -1.7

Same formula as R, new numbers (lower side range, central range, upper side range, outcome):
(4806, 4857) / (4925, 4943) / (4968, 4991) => -0.6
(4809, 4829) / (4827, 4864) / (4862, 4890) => 0.3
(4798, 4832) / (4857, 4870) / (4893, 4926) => 1.1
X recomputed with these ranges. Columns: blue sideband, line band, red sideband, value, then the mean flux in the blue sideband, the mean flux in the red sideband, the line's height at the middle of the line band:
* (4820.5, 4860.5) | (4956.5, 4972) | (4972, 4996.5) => -0.03 mag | 12.2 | 12.4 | 12.4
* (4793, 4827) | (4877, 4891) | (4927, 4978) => 0.09 mag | 12.8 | 13.1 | 13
